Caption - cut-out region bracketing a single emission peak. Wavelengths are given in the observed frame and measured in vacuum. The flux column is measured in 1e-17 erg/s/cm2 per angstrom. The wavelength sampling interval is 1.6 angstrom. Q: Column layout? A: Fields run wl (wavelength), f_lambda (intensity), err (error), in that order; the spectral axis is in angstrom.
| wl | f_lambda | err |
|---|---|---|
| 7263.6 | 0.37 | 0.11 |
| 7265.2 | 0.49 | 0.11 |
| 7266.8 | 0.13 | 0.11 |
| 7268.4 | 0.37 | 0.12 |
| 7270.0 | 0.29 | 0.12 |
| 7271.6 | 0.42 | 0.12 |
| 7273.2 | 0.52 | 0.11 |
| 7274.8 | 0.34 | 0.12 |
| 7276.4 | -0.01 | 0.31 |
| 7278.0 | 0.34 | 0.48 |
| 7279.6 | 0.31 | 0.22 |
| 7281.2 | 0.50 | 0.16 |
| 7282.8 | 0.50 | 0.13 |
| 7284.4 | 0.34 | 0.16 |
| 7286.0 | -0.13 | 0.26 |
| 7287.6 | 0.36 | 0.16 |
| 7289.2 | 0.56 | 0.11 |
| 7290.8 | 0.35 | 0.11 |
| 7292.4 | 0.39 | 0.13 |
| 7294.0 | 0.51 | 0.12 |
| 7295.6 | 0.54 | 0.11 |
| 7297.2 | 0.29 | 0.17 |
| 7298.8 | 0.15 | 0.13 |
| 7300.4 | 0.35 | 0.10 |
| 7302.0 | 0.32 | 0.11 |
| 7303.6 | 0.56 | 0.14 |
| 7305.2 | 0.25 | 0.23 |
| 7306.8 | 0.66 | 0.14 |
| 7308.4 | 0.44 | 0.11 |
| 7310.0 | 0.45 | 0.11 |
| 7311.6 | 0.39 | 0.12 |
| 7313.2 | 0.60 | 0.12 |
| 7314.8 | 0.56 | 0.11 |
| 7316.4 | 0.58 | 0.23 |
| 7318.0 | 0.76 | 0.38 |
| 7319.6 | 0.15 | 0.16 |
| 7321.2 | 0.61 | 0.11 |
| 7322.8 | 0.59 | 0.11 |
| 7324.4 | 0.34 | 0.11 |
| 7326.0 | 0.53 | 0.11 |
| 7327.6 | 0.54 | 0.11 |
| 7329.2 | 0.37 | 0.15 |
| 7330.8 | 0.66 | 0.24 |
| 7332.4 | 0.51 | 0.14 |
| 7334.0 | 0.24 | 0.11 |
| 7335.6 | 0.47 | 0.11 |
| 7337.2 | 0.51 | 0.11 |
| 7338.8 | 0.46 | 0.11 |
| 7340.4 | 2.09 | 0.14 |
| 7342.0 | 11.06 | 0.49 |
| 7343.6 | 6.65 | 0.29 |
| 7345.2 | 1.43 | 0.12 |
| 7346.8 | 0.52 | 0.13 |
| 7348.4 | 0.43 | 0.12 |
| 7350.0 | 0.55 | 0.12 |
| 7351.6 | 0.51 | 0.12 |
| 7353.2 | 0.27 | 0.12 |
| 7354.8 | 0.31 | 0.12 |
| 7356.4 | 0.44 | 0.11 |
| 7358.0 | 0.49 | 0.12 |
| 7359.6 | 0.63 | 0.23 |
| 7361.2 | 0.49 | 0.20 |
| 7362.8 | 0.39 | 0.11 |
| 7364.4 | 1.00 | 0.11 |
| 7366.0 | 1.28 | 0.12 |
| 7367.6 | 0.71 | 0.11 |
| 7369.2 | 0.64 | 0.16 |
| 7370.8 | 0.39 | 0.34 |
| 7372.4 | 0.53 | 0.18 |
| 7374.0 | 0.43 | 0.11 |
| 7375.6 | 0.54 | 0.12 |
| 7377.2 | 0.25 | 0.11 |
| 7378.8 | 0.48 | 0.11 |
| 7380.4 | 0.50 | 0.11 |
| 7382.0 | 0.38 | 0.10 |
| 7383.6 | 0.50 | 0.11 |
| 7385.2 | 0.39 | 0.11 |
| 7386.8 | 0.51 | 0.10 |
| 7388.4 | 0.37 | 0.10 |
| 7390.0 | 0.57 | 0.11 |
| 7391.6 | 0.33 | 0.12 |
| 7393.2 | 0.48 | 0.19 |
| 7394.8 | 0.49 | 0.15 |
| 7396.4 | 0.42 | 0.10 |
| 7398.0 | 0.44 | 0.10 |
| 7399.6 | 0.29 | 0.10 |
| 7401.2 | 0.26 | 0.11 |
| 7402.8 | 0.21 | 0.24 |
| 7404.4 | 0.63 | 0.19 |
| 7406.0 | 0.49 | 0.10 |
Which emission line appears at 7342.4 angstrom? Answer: Halpha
